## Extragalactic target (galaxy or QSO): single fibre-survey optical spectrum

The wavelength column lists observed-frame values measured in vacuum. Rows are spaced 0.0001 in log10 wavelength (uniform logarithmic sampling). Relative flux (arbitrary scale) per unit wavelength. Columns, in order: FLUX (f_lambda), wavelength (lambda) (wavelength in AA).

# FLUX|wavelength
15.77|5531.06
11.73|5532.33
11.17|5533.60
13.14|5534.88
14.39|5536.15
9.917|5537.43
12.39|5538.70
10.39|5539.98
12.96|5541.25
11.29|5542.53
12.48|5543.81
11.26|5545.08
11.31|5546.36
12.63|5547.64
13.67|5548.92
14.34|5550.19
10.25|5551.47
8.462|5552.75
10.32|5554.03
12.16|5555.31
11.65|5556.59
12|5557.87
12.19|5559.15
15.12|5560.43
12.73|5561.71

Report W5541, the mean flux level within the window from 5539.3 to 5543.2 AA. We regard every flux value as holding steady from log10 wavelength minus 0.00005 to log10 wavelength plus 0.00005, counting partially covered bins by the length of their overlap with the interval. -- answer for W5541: 11.5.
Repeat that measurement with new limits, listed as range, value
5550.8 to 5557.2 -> 10.6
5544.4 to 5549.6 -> 12.3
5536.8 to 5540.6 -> 10.9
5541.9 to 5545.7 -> 11.7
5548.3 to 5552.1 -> 12.8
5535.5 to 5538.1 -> 12.2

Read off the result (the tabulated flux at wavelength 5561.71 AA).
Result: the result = 12.73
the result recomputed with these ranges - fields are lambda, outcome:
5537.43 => 9.917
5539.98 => 10.39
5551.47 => 10.25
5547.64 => 12.63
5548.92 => 13.67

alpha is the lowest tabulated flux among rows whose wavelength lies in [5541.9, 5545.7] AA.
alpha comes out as 11.26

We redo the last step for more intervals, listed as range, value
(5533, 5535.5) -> 11.17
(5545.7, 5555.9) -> 8.462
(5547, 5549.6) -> 12.63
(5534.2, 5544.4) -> 9.917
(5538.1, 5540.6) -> 10.39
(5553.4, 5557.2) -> 10.32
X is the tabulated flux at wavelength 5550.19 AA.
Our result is 14.34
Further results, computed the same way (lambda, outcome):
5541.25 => 12.96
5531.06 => 15.77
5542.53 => 11.29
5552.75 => 8.462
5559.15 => 12.19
